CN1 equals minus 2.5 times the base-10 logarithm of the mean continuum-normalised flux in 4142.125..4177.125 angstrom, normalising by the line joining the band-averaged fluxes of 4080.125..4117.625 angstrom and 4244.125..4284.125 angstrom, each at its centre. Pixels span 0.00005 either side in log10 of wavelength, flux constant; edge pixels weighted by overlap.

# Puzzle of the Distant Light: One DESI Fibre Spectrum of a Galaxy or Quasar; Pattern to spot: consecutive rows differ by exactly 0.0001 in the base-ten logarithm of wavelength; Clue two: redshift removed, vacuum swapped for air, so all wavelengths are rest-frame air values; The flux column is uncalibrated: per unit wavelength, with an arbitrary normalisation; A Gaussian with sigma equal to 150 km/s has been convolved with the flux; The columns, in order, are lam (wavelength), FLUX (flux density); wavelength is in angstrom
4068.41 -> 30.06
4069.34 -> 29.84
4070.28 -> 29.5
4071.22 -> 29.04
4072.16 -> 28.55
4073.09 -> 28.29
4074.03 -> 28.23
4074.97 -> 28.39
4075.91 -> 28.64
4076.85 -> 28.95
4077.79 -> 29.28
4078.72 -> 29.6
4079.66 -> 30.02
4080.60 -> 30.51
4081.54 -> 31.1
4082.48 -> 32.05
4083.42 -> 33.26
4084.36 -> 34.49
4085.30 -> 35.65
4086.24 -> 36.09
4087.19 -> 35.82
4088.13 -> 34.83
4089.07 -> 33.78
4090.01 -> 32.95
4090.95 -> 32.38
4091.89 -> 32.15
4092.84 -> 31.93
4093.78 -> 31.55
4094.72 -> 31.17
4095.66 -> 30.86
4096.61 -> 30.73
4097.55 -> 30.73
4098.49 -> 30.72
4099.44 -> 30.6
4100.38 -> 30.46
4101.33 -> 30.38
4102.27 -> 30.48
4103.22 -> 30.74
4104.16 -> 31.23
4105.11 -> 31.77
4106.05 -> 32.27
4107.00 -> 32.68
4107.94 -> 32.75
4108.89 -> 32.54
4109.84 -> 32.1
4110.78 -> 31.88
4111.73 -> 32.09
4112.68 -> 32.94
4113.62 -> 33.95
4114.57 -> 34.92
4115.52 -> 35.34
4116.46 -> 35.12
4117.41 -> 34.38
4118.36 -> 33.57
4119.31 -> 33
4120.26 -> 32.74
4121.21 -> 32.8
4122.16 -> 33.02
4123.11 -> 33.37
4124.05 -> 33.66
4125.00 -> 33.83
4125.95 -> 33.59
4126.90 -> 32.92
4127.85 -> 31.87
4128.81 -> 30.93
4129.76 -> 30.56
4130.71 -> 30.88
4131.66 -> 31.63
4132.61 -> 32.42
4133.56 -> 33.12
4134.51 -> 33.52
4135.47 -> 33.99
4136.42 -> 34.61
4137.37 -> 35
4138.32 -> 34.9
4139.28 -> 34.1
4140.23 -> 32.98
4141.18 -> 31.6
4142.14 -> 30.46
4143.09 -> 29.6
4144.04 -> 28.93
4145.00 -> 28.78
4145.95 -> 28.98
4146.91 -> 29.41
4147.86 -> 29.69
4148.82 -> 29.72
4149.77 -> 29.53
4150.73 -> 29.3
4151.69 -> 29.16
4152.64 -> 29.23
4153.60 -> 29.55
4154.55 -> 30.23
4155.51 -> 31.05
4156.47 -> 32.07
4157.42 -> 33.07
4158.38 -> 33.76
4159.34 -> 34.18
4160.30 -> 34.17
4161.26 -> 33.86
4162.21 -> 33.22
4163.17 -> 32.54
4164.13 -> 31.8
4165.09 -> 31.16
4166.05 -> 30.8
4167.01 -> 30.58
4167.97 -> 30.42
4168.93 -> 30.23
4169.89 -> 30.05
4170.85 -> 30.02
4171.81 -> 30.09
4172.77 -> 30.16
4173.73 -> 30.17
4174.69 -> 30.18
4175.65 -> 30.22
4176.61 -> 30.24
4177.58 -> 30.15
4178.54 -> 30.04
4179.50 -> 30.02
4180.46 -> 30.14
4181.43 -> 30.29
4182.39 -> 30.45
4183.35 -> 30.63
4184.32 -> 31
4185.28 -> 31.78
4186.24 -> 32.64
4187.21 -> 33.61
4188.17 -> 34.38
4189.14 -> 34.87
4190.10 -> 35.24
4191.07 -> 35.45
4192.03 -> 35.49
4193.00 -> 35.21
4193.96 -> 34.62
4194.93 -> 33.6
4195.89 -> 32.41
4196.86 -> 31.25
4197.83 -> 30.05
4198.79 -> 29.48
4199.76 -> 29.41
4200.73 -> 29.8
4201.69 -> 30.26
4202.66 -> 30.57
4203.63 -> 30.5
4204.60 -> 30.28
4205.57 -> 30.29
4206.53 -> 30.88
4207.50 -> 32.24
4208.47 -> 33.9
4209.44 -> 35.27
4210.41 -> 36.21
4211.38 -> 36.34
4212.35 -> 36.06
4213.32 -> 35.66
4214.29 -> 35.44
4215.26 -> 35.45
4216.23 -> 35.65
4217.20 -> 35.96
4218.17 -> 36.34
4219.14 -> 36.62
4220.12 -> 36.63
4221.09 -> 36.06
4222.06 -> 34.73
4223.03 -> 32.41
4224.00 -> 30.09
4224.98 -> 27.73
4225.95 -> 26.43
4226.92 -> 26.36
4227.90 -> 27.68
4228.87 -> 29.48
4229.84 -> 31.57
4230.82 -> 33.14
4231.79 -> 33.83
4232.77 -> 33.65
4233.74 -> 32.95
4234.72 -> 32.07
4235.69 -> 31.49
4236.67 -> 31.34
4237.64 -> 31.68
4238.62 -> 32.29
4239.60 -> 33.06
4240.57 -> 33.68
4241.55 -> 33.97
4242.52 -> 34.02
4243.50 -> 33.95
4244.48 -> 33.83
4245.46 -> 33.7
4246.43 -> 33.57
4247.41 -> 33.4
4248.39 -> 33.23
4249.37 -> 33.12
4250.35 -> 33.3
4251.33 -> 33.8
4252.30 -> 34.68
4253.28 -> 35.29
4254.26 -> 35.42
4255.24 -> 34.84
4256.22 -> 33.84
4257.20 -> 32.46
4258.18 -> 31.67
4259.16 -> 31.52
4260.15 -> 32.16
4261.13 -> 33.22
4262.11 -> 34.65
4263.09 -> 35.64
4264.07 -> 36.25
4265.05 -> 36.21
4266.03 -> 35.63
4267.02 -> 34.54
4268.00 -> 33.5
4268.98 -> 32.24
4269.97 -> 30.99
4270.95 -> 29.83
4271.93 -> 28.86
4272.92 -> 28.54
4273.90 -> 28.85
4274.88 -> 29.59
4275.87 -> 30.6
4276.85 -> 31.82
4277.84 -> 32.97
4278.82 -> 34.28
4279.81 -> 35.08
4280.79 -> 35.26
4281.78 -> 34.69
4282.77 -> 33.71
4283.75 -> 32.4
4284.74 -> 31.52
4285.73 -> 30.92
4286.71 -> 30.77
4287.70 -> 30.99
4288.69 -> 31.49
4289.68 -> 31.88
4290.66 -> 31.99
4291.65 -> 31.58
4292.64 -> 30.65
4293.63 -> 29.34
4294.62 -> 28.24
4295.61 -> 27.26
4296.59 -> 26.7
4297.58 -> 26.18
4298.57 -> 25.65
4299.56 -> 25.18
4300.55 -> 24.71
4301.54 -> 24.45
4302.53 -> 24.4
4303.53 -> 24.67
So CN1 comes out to 0.07 mag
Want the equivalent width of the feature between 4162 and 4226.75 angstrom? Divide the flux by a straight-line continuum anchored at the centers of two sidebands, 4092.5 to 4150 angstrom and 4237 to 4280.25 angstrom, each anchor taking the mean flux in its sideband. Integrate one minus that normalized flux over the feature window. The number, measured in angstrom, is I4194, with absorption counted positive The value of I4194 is 0.7 angstrom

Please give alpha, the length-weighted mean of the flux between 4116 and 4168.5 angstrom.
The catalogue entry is 32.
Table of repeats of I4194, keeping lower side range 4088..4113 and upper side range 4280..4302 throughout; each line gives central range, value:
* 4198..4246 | -3.3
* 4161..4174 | 0.0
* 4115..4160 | -0.9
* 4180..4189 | -0.2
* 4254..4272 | -1.9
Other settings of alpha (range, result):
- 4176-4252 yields 32.6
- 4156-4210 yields 31.8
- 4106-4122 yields 33.2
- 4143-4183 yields 30.7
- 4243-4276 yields 33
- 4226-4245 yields 32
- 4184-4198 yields 33.5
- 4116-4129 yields 33.2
